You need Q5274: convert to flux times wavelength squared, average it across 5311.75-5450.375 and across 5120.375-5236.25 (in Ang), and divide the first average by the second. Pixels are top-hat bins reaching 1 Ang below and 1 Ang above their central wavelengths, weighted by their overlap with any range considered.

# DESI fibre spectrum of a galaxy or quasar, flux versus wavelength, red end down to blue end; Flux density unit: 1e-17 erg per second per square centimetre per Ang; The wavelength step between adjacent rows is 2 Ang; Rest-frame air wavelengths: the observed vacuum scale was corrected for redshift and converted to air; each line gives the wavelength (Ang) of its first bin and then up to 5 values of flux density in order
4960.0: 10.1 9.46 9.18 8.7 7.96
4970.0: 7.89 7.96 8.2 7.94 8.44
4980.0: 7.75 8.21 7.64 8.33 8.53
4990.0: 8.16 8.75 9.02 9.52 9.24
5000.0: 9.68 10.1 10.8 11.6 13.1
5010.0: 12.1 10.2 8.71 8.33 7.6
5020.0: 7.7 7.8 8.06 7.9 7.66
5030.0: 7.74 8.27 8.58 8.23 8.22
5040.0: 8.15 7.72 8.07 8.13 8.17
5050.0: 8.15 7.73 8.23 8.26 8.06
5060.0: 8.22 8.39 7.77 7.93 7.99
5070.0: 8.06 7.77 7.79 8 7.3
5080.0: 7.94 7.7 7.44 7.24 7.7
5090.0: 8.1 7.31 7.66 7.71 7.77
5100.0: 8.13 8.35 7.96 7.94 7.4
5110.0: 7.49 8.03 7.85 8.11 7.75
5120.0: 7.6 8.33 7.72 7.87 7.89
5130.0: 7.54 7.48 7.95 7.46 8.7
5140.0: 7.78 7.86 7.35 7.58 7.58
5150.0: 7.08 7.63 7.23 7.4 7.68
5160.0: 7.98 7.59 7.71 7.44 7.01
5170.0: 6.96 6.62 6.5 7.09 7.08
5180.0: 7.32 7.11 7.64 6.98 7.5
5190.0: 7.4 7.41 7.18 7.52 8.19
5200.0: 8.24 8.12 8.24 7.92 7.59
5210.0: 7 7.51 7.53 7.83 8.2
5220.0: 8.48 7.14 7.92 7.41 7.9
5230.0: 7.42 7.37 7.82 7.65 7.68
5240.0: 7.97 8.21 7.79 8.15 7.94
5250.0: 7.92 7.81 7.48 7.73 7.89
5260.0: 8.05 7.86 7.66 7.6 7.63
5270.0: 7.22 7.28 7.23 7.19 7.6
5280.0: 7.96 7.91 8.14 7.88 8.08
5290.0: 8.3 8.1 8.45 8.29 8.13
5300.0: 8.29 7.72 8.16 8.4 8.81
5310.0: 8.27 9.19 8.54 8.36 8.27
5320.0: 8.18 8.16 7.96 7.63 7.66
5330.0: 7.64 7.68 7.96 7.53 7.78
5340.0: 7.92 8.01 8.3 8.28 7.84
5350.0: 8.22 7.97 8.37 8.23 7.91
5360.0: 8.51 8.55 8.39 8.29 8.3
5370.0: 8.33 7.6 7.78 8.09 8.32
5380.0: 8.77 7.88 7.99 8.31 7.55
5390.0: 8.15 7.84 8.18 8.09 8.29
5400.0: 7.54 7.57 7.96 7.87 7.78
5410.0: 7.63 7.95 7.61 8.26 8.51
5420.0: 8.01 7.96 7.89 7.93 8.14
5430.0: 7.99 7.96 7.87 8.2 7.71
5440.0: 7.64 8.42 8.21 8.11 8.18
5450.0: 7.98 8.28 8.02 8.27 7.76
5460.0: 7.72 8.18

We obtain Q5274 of 1.15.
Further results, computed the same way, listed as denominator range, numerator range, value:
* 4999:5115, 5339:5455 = 1.11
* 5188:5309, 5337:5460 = 1.09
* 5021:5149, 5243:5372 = 1.11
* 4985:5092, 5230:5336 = 1.03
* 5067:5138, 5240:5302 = 1.08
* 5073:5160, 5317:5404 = 1.14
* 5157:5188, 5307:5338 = 1.18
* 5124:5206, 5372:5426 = 1.16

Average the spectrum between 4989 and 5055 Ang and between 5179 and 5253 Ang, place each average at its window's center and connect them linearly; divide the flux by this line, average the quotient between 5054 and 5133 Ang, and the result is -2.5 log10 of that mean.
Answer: 0.08 mag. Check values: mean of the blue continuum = 8.83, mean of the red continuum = 7.7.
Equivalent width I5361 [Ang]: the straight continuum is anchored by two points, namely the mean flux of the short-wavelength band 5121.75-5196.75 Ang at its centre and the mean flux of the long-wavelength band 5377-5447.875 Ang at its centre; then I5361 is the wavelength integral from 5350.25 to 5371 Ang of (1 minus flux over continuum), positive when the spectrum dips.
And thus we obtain -1.0 Ang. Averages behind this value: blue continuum 7.47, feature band 8.28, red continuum 8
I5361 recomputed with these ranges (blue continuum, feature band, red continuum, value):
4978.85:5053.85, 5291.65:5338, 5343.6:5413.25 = 0.28 Ang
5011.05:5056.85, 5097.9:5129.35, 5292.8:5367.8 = 1.04 Ang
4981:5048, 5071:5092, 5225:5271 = 2.08 Ang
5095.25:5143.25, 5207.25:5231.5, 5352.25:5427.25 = 0.85 Ang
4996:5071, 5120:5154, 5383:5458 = 3.11 Ang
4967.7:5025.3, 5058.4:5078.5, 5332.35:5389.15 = 1.92 Ang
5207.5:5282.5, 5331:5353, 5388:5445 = -0.30 Ang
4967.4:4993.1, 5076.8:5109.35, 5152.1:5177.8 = -0.50 Ang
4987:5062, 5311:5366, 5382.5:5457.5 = 0.25 Ang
